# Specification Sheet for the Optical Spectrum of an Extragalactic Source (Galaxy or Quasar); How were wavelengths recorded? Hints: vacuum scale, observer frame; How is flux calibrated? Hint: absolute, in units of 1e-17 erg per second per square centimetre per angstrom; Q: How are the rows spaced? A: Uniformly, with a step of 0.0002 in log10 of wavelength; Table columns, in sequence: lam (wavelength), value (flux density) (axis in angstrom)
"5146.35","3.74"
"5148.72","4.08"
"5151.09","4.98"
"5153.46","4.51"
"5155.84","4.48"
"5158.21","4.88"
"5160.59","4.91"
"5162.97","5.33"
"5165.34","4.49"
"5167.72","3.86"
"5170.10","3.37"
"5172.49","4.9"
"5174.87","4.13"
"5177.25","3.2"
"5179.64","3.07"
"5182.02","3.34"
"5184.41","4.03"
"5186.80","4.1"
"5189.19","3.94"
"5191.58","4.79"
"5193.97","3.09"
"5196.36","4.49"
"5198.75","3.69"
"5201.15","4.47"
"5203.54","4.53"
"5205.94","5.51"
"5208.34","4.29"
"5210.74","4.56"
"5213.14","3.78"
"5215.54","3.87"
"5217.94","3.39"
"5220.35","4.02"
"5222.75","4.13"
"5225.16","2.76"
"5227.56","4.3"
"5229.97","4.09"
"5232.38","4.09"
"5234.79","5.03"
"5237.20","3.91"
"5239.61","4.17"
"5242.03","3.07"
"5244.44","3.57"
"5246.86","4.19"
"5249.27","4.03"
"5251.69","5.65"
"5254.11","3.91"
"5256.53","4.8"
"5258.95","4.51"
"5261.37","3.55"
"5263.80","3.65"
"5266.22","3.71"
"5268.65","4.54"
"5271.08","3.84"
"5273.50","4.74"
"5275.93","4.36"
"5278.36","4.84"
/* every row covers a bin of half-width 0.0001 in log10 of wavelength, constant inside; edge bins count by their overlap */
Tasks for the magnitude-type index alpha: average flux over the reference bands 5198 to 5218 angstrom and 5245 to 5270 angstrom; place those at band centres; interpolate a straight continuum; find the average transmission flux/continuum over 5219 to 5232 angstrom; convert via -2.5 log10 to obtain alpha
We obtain 0.11 mag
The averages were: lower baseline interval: 4.29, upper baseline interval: 4.23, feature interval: 3.87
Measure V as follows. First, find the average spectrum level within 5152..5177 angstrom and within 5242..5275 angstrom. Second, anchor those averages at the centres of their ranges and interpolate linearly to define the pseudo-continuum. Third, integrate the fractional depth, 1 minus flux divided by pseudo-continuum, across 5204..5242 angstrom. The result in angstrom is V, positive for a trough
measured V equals 1.5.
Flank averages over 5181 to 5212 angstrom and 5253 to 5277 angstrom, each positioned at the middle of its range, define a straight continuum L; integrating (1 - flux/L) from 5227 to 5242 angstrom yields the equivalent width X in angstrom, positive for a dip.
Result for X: 0.1 angstrom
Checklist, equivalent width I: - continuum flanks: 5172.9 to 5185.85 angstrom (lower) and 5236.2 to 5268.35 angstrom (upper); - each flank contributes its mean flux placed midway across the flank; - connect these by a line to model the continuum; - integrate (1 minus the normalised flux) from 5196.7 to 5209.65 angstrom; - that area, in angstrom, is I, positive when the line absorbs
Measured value -2.4 angstrom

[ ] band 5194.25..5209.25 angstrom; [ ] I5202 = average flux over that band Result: 4.42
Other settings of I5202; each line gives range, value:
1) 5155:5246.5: 4.09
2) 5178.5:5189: 3.67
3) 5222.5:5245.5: 3.91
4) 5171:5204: 3.97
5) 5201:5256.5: 4.15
